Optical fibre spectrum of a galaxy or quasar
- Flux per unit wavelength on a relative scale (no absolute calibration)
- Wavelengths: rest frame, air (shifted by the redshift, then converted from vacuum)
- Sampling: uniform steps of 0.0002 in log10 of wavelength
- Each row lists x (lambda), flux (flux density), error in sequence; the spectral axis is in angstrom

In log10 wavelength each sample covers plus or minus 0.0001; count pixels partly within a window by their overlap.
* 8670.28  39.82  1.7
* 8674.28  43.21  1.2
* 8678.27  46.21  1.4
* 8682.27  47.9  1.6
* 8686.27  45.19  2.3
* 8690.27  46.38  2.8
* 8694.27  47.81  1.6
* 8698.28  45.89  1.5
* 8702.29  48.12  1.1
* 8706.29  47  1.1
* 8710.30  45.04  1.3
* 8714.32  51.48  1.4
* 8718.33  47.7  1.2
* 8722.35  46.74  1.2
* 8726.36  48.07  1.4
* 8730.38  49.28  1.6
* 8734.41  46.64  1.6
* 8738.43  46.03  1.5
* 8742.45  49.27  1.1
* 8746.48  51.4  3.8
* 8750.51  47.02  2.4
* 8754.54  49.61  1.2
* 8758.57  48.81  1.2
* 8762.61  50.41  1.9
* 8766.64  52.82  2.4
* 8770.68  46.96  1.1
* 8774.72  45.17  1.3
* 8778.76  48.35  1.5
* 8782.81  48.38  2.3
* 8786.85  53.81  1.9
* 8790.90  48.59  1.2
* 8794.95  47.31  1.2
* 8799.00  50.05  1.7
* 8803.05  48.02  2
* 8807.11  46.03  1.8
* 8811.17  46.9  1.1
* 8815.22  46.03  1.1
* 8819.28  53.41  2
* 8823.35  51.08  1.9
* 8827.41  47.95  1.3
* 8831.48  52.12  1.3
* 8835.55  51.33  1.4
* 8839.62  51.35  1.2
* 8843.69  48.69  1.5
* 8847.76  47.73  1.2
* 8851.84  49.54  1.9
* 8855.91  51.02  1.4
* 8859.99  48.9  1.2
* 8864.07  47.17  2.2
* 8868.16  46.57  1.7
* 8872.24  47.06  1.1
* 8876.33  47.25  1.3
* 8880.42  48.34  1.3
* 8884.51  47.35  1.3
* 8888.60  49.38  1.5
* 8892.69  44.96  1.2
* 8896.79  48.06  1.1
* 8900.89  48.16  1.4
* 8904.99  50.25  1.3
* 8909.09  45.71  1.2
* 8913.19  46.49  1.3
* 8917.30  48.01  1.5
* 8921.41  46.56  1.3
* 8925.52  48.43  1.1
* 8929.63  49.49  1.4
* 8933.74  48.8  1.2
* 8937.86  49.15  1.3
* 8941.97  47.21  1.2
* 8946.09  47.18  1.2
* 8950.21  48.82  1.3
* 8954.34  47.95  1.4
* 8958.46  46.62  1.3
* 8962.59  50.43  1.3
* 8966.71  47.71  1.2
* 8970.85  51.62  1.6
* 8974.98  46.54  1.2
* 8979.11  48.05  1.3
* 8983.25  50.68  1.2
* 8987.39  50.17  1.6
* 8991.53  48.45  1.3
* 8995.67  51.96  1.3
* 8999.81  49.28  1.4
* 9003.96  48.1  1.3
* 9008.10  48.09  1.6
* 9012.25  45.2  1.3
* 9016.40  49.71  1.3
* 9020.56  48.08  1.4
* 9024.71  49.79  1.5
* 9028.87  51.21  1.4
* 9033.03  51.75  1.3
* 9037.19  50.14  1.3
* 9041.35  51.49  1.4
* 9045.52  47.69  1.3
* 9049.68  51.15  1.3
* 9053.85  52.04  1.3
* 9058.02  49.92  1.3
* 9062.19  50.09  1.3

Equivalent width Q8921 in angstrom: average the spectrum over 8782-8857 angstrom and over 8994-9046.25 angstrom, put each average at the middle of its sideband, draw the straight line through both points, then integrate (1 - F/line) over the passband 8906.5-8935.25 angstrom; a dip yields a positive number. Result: 1.0 angstrom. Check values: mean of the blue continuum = 49.4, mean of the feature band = 47.7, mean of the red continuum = 49.4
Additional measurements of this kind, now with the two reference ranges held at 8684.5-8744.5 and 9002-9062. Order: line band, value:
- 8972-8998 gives -0.1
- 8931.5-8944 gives 0.1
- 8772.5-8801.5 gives -0.5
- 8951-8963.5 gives 0.2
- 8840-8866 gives -0.3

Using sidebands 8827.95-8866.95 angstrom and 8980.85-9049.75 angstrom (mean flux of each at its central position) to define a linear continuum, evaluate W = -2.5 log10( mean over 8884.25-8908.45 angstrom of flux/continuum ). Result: 0.04 mag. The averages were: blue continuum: 49.6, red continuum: 49.5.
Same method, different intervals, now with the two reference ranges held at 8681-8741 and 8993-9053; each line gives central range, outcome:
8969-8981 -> 0.01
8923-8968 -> 0.02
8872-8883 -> 0.02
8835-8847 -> -0.04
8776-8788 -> -0.04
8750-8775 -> -0.03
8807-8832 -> -0.02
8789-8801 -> -0.02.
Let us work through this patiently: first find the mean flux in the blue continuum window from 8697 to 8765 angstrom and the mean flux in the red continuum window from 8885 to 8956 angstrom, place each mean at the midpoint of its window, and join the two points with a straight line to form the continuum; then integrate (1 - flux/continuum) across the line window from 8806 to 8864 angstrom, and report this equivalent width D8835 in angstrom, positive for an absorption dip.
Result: -1.7 angstrom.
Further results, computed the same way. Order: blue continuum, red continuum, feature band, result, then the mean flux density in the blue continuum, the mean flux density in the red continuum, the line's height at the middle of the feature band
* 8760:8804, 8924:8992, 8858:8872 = 0.4 angstrom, 49.1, 48.7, 48.9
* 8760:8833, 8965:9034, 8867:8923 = 1.9 angstrom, 49.1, 49.2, 49.1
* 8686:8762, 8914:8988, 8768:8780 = 0.2 angstrom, 47.9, 48.5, 48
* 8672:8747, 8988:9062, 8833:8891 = -0.3 angstrom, 47.2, 49.7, 48.4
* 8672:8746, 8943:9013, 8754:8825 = -2.0 angstrom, 47.2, 48.7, 47.6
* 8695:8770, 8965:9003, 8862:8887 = 0.8 angstrom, 48.4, 49.4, 48.9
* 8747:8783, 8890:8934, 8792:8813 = 0.3 angstrom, 48.7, 47.7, 48.5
